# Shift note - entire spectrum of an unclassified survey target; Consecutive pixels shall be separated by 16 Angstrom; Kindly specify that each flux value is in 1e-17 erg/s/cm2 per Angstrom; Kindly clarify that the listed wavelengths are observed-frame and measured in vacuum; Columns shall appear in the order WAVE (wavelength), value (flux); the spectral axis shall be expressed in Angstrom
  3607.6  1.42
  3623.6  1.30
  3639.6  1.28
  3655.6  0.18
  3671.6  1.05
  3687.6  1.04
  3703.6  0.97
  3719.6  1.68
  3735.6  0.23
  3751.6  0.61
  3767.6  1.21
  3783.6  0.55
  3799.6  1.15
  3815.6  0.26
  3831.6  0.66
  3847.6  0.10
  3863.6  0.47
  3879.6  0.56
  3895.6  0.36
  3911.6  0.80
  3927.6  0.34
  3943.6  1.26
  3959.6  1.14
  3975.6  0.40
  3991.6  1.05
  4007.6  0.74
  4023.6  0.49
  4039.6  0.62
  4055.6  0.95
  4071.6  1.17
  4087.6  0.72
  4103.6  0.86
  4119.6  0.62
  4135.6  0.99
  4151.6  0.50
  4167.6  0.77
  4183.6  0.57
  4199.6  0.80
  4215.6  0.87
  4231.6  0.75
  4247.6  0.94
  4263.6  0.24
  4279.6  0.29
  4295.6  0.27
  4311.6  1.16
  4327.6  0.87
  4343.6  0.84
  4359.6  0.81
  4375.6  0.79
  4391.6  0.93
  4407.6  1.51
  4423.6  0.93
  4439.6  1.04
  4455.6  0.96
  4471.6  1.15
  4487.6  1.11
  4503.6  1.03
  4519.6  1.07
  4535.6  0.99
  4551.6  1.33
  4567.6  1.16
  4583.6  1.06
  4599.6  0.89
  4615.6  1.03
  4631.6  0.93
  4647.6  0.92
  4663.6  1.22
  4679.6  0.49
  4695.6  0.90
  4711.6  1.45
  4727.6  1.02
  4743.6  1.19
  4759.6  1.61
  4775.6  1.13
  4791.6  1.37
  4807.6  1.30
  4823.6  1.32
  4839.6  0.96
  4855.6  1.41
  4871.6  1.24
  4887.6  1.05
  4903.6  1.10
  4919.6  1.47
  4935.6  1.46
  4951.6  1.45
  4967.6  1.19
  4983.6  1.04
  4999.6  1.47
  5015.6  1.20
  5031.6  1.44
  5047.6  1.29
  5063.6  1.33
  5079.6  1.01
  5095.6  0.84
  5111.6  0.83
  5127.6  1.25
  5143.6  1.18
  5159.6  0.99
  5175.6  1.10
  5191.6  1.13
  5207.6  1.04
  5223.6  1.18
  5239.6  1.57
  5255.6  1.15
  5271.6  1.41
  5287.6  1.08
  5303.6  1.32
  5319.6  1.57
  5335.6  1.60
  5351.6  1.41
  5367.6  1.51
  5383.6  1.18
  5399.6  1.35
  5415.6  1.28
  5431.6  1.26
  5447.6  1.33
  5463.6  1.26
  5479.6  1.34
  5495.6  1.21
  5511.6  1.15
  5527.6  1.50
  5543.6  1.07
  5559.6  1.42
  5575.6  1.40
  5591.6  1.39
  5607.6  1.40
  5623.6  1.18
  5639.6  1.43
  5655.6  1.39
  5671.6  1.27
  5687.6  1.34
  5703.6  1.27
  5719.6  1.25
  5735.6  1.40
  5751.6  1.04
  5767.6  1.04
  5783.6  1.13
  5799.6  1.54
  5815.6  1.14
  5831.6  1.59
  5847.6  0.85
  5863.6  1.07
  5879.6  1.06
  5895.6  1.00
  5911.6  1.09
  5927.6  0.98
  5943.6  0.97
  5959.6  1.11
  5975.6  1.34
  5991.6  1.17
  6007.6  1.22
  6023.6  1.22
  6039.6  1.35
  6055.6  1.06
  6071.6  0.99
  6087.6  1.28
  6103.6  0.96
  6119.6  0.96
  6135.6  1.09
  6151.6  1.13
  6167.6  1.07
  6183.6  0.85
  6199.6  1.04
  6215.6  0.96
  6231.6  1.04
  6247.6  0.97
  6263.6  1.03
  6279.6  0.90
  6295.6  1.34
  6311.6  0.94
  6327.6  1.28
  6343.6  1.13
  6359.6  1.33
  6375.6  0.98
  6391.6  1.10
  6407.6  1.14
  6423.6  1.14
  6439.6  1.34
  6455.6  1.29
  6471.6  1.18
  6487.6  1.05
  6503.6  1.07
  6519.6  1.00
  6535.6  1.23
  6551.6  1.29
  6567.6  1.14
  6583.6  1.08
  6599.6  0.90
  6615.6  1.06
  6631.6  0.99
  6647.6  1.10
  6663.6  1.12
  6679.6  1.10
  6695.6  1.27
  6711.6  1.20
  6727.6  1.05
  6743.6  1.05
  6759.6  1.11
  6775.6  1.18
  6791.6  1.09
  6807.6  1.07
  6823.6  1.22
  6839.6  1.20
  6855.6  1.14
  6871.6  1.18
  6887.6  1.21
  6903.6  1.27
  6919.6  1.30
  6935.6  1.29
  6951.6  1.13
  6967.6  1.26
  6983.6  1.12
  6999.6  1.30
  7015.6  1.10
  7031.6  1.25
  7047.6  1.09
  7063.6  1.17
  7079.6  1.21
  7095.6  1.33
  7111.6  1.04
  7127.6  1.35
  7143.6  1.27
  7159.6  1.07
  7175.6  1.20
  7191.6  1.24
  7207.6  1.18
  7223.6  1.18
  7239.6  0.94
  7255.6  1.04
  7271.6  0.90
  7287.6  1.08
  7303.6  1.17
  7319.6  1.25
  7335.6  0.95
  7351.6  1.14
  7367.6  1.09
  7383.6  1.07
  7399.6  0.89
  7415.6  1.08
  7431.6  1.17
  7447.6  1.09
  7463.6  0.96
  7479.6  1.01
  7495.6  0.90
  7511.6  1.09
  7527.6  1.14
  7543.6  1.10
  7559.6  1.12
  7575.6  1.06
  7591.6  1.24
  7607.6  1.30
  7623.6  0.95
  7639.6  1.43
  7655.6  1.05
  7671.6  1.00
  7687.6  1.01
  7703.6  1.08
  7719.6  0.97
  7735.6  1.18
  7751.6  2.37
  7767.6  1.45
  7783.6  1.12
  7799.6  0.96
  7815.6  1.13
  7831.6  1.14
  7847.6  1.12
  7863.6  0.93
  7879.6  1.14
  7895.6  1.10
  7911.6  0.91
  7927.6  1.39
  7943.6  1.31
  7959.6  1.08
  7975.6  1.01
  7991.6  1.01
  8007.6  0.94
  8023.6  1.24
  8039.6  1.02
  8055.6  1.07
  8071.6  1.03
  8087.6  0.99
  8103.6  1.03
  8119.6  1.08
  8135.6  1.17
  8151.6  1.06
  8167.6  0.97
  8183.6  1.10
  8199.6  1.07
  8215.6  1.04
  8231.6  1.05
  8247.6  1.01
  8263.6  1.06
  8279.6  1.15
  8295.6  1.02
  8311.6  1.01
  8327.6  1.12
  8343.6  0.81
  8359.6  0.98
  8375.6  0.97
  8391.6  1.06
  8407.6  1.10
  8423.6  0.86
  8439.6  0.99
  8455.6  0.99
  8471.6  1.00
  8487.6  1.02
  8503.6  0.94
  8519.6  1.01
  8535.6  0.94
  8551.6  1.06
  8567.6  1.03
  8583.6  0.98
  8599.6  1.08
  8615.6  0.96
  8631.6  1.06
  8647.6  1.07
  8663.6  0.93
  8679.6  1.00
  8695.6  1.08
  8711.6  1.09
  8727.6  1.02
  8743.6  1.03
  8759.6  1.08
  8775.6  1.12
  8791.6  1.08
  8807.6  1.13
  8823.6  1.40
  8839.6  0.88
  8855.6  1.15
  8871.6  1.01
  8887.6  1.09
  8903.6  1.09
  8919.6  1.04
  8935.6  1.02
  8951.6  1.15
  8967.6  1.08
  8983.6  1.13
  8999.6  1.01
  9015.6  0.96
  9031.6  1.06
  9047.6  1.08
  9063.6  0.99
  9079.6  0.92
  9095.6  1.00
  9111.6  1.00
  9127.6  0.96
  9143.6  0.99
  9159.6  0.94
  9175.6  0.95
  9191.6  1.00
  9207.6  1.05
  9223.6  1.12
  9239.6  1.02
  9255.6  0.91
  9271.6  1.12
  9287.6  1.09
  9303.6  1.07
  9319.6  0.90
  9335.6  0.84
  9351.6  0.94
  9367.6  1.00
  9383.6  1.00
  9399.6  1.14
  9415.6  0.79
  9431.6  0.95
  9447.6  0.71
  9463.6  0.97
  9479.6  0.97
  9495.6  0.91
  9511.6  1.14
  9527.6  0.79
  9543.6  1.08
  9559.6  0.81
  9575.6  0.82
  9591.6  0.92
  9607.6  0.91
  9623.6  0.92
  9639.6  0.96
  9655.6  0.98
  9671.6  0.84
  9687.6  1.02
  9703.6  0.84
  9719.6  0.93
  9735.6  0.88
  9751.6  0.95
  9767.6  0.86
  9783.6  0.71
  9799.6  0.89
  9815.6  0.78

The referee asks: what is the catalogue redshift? 0.180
